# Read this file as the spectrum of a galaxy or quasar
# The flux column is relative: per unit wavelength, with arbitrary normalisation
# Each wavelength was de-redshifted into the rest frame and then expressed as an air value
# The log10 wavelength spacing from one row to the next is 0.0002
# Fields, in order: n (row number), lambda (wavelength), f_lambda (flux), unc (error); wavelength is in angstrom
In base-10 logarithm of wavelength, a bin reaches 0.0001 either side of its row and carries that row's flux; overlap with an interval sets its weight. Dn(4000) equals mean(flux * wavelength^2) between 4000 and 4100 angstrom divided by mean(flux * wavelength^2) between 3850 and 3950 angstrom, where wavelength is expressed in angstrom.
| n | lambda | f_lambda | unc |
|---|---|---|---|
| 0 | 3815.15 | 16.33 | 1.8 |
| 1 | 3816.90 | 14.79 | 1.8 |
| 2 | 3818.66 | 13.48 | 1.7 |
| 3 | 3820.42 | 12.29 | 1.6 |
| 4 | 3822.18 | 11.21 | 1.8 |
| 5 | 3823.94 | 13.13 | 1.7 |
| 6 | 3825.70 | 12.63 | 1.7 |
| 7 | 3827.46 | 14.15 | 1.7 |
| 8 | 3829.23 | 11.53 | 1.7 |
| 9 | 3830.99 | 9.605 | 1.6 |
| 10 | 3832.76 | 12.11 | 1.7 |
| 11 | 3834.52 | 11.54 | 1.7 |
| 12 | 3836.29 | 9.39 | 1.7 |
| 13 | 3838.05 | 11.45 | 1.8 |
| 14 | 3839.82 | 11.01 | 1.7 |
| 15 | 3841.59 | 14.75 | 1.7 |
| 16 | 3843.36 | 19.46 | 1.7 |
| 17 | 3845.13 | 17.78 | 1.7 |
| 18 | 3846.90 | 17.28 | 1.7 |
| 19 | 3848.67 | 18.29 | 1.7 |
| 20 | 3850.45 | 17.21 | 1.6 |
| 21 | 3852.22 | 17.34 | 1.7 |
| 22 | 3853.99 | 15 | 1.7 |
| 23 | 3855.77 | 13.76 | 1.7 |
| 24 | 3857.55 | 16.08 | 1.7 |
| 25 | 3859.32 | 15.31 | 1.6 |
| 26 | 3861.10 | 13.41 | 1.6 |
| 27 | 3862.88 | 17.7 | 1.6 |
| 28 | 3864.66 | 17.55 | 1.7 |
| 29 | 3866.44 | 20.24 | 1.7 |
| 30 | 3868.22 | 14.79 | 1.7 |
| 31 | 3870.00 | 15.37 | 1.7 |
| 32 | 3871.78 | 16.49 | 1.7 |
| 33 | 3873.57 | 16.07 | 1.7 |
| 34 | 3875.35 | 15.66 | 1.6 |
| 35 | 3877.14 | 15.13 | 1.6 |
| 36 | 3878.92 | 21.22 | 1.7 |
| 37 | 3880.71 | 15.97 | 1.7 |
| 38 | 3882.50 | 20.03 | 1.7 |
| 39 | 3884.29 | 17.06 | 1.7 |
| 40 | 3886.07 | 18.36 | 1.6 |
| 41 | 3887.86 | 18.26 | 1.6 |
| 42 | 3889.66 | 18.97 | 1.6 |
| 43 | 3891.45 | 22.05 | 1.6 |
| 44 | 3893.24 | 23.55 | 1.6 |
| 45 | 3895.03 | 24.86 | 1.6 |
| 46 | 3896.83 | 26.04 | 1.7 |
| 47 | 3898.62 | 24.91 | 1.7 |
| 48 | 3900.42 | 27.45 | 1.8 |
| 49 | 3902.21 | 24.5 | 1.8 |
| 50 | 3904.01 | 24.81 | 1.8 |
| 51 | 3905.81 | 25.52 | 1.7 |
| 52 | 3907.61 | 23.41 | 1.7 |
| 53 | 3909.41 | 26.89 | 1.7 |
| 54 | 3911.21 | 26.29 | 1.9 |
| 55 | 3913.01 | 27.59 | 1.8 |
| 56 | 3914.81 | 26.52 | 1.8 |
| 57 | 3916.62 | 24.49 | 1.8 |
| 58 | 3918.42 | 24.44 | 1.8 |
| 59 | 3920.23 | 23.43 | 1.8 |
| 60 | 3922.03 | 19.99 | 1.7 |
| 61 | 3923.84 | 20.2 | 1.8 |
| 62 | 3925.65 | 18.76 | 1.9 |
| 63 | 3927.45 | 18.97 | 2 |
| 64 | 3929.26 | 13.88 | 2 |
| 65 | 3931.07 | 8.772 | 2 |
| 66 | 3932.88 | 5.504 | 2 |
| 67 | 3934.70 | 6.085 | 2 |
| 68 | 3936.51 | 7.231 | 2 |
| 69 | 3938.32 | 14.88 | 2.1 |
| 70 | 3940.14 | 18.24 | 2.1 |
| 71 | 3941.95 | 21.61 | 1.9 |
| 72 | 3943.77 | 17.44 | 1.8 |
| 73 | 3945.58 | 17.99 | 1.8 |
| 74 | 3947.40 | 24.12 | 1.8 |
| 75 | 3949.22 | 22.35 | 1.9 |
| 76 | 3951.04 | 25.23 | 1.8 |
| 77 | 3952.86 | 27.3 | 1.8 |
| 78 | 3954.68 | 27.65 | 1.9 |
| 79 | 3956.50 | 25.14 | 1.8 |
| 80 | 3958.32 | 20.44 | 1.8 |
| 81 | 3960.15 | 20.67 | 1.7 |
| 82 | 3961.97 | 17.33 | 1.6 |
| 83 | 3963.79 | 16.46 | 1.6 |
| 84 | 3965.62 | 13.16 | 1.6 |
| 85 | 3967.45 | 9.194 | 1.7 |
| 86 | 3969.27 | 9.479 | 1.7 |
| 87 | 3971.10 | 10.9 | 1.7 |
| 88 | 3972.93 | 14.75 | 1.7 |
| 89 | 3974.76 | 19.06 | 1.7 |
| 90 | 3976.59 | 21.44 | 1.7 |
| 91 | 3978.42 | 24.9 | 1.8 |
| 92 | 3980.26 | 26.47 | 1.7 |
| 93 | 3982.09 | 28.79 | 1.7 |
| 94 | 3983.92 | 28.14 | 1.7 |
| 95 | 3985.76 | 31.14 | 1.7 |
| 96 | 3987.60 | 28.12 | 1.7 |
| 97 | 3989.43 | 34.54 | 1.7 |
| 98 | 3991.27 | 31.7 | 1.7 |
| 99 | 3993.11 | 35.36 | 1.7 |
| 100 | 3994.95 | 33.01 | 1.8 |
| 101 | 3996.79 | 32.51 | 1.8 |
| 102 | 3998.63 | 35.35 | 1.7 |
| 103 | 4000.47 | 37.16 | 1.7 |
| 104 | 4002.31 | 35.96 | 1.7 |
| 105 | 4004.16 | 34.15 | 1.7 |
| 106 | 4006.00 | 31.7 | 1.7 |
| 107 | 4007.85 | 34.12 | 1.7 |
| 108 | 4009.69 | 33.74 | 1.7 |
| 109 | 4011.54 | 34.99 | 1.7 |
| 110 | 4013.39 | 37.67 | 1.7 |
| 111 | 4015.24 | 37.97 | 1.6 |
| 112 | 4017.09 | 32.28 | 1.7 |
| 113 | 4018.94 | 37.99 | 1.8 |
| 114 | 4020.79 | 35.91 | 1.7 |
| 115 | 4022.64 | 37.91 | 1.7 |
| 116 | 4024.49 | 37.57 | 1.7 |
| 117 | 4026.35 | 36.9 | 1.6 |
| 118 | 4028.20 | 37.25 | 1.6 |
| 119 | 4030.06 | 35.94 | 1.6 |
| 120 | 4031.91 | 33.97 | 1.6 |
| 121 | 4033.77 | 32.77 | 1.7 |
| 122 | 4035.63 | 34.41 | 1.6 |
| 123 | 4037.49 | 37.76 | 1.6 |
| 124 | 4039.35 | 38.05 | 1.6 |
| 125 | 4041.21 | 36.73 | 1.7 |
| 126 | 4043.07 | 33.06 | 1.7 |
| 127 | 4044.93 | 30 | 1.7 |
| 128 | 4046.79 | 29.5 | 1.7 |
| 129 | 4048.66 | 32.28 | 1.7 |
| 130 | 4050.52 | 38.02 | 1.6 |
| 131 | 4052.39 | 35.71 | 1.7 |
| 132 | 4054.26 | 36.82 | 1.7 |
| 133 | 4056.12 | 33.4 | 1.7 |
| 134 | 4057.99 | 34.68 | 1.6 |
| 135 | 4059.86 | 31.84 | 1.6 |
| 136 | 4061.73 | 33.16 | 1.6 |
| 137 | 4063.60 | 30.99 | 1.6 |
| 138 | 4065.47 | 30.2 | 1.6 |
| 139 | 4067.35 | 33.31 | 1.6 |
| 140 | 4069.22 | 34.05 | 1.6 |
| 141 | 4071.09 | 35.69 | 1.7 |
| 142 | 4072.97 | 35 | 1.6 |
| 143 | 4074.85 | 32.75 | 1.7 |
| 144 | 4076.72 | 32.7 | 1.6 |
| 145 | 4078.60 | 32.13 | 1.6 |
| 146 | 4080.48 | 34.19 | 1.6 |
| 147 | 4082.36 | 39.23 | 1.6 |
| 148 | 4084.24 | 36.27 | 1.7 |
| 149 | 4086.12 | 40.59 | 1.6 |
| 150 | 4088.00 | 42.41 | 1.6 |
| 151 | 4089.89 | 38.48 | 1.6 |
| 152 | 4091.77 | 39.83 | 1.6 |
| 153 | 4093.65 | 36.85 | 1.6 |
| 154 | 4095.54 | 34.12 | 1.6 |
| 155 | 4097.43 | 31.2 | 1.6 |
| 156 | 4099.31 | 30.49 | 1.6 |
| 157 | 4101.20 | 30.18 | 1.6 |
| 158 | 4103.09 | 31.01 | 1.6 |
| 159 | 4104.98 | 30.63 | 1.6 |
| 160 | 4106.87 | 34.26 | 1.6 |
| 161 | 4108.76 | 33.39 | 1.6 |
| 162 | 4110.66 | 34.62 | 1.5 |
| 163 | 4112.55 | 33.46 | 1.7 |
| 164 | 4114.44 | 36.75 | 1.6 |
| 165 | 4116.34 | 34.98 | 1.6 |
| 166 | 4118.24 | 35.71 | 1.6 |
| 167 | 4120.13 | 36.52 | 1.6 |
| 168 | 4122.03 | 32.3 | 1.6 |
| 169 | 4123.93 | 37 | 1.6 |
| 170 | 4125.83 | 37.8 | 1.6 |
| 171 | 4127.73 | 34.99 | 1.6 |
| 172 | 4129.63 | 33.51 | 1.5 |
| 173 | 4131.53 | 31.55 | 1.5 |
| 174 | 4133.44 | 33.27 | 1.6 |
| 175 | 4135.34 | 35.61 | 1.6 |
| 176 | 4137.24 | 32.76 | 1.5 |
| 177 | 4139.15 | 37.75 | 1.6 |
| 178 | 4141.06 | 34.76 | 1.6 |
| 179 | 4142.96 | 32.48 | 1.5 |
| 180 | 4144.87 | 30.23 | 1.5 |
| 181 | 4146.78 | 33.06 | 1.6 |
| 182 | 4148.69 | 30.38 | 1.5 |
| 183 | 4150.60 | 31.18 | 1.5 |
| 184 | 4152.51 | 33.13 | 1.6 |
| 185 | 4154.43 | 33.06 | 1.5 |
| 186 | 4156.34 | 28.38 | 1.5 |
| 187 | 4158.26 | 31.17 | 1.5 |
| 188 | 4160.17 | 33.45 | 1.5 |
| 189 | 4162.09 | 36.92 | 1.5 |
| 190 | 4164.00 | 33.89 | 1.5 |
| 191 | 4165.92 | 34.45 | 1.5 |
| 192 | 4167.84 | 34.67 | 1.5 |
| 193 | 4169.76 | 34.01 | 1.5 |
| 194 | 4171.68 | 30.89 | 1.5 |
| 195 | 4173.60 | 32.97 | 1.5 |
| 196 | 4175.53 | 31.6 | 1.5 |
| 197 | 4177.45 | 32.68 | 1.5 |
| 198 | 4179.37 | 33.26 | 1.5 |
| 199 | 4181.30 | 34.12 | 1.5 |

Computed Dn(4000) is 1.98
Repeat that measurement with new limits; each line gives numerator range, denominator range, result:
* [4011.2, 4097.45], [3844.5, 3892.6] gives 2.26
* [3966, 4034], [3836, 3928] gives 1.65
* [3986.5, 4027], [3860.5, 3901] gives 1.94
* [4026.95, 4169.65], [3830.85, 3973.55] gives 2.06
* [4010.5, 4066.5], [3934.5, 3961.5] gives 1.81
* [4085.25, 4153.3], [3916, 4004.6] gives 1.68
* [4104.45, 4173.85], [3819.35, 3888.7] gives 2.54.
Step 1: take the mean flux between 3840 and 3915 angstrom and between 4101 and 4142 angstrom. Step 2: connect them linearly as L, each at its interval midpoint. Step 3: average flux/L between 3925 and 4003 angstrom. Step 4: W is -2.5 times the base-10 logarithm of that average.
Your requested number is 0.15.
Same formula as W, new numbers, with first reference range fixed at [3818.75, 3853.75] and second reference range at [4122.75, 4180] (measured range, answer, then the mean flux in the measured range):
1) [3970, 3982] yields 0.127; 20.1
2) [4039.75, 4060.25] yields -0.247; 34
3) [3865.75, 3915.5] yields -0.228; 21.4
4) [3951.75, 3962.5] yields -0.100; 23.3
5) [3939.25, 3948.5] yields 0.030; 19.9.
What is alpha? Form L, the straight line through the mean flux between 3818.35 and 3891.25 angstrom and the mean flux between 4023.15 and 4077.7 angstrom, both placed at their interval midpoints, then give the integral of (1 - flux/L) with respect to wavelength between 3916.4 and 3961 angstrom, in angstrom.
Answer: 8.8 angstrom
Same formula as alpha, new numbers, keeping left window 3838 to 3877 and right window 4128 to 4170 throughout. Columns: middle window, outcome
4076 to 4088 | -2.93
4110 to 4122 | -1.49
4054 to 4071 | -3.05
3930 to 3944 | 5.77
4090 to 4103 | -1.65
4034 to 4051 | -4.63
